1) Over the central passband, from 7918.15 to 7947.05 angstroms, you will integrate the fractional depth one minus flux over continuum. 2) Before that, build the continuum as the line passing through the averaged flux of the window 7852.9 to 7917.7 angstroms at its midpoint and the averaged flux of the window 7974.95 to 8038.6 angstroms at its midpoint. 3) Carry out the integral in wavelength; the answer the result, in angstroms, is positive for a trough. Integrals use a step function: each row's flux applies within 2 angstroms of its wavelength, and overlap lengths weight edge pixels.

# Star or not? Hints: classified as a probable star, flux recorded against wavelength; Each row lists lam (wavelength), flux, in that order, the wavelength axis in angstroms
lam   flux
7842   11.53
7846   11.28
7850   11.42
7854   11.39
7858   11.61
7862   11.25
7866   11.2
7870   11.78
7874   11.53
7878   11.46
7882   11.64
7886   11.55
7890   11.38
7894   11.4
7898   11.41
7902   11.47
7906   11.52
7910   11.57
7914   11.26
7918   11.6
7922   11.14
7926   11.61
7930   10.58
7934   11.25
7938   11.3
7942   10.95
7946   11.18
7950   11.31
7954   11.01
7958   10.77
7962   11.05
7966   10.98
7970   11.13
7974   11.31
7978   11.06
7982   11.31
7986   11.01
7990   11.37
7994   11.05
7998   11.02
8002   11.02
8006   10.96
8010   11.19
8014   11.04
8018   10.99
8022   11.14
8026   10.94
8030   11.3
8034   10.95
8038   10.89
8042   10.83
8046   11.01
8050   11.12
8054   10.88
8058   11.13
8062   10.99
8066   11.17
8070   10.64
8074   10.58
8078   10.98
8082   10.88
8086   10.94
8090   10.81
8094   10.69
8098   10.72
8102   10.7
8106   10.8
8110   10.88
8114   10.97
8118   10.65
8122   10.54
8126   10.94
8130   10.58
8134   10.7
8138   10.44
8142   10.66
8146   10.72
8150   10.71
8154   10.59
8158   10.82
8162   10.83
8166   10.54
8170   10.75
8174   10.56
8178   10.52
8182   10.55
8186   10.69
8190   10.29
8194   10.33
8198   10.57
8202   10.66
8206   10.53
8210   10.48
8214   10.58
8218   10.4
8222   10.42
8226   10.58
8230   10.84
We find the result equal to 0.4 angstroms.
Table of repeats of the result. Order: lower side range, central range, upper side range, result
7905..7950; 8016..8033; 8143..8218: -0.1 angstroms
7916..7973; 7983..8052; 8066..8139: -0.6 angstroms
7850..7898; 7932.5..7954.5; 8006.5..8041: 0.2 angstroms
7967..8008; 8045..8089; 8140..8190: -0.1 angstroms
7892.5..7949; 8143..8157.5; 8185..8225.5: -0.1 angstroms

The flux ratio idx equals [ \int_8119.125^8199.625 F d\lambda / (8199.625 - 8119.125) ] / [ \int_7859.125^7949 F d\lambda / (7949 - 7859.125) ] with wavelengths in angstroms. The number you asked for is 0.93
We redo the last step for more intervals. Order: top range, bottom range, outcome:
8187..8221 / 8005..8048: 0.95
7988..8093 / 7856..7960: 0.97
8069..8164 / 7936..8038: 0.97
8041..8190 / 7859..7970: 0.95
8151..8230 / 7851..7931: 0.93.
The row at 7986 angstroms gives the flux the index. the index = 11.01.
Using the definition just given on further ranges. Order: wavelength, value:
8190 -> 10.29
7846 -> 11.28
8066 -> 11.17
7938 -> 11.3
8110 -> 10.88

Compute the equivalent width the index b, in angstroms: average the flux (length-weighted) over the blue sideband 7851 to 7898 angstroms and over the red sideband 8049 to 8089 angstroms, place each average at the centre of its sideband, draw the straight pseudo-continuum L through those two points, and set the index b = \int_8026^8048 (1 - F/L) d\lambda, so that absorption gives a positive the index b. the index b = 0.0 angstroms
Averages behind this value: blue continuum 11.5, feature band 11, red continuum 10.9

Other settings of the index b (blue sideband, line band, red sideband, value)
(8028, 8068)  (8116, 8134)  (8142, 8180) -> 0.2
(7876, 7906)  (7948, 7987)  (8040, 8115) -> 0.5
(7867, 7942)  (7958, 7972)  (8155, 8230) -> 0.3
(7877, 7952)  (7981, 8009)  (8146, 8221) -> 0.0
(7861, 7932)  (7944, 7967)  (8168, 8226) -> 0.4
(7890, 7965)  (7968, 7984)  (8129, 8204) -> -0.1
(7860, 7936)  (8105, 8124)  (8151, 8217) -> 0.0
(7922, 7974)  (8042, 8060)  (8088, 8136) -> -0.2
